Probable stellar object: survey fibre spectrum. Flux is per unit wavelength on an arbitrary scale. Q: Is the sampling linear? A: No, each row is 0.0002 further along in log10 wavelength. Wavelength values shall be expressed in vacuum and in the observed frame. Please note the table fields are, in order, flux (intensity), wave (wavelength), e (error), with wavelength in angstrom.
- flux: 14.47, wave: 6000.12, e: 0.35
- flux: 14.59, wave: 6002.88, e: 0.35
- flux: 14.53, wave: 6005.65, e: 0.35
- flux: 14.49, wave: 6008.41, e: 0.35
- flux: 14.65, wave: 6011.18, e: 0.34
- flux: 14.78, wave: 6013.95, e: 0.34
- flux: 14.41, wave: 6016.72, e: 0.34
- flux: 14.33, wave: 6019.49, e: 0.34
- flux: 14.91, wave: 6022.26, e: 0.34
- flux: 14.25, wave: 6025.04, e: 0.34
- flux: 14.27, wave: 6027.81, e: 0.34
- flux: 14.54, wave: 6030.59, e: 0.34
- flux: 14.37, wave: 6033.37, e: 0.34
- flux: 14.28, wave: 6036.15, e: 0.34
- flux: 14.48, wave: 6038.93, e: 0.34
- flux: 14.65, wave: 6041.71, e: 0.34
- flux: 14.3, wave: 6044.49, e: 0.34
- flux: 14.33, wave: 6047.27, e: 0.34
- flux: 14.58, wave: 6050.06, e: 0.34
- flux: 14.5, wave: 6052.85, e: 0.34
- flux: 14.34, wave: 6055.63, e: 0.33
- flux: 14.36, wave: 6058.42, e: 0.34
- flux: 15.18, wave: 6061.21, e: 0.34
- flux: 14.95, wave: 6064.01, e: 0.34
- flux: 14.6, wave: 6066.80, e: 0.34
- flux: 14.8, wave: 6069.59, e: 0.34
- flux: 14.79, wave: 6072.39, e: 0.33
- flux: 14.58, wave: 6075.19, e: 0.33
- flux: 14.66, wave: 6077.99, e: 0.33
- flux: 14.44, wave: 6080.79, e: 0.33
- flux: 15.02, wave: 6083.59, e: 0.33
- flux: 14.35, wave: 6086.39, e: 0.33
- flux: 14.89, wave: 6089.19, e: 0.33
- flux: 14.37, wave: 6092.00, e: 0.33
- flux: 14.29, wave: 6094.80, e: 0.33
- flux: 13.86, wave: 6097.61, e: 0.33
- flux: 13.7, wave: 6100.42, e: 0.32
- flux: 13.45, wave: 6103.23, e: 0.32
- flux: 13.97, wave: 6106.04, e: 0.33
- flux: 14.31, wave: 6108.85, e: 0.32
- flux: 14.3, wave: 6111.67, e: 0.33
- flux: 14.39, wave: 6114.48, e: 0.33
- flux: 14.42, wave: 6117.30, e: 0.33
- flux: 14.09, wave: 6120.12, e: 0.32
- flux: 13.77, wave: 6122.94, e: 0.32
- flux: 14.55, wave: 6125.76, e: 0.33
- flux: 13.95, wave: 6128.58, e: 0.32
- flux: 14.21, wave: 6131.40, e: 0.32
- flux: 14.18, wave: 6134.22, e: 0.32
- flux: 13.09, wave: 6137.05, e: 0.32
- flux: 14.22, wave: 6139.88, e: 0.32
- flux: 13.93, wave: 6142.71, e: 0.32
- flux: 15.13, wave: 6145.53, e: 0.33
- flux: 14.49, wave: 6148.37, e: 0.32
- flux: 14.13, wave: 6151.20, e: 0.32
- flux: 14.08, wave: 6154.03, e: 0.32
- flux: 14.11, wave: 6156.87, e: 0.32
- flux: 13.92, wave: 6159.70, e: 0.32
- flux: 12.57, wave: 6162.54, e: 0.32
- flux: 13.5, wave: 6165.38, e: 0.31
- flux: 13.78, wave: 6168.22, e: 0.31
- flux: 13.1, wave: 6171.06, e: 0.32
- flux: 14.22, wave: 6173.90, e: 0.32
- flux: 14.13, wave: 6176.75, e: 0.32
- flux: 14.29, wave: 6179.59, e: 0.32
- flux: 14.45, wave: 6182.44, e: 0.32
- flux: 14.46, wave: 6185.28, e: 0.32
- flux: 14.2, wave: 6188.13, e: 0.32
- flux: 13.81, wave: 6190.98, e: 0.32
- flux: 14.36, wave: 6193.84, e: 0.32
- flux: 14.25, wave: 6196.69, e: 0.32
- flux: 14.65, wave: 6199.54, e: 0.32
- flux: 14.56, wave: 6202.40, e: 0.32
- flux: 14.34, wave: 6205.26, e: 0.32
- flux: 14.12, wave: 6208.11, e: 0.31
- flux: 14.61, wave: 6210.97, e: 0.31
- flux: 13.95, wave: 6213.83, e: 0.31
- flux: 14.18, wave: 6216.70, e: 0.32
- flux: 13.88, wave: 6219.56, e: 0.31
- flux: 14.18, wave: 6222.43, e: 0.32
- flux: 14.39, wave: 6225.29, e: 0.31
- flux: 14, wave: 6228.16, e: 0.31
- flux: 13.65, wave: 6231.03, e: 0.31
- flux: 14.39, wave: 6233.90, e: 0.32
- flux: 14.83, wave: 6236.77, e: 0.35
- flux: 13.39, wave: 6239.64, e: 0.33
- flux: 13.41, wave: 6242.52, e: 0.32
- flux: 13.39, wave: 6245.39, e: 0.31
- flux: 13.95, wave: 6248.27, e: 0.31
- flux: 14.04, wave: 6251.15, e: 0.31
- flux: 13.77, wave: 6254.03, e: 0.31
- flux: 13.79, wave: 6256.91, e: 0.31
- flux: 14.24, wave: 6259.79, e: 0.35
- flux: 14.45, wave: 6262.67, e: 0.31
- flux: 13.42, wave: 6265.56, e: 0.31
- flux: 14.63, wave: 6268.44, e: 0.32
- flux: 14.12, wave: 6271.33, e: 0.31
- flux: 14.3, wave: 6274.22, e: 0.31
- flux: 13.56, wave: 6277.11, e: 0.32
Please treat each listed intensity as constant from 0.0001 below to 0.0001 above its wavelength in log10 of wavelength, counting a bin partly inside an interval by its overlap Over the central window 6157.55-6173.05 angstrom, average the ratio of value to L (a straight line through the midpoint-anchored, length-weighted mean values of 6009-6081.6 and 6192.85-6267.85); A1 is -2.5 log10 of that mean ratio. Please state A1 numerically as 0.06 mag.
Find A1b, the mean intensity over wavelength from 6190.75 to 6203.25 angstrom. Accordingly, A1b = 14.4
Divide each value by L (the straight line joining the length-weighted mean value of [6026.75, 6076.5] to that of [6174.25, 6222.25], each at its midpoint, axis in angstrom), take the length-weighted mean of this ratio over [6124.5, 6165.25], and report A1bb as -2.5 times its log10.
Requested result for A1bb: 0.03 mag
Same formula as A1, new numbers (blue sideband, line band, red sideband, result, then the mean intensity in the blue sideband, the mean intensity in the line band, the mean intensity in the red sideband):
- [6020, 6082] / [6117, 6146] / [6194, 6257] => 0.02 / 14.5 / 14.1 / 14.1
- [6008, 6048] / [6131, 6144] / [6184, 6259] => 0.03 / 14.5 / 13.9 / 14.1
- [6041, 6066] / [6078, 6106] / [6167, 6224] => 0.02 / 14.6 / 14.3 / 14.2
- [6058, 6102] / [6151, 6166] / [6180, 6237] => 0.05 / 14.6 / 13.7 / 14.3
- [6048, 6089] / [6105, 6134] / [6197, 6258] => 0.02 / 14.7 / 14.2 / 14.1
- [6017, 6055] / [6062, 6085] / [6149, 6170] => -0.04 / 14.4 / 14.7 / 13.7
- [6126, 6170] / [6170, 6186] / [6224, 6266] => -0.01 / 14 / 14.1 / 13.9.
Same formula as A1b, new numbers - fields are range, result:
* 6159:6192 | 13.9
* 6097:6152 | 14.1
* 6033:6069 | 14.5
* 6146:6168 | 13.9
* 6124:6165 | 14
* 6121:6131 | 14.1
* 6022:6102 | 14.5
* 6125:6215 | 14.1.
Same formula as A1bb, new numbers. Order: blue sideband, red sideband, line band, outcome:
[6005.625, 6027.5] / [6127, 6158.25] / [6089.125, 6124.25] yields 0.01 mag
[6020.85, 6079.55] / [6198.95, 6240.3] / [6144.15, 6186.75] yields 0.02 mag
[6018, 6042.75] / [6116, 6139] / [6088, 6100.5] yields -0.01 mag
